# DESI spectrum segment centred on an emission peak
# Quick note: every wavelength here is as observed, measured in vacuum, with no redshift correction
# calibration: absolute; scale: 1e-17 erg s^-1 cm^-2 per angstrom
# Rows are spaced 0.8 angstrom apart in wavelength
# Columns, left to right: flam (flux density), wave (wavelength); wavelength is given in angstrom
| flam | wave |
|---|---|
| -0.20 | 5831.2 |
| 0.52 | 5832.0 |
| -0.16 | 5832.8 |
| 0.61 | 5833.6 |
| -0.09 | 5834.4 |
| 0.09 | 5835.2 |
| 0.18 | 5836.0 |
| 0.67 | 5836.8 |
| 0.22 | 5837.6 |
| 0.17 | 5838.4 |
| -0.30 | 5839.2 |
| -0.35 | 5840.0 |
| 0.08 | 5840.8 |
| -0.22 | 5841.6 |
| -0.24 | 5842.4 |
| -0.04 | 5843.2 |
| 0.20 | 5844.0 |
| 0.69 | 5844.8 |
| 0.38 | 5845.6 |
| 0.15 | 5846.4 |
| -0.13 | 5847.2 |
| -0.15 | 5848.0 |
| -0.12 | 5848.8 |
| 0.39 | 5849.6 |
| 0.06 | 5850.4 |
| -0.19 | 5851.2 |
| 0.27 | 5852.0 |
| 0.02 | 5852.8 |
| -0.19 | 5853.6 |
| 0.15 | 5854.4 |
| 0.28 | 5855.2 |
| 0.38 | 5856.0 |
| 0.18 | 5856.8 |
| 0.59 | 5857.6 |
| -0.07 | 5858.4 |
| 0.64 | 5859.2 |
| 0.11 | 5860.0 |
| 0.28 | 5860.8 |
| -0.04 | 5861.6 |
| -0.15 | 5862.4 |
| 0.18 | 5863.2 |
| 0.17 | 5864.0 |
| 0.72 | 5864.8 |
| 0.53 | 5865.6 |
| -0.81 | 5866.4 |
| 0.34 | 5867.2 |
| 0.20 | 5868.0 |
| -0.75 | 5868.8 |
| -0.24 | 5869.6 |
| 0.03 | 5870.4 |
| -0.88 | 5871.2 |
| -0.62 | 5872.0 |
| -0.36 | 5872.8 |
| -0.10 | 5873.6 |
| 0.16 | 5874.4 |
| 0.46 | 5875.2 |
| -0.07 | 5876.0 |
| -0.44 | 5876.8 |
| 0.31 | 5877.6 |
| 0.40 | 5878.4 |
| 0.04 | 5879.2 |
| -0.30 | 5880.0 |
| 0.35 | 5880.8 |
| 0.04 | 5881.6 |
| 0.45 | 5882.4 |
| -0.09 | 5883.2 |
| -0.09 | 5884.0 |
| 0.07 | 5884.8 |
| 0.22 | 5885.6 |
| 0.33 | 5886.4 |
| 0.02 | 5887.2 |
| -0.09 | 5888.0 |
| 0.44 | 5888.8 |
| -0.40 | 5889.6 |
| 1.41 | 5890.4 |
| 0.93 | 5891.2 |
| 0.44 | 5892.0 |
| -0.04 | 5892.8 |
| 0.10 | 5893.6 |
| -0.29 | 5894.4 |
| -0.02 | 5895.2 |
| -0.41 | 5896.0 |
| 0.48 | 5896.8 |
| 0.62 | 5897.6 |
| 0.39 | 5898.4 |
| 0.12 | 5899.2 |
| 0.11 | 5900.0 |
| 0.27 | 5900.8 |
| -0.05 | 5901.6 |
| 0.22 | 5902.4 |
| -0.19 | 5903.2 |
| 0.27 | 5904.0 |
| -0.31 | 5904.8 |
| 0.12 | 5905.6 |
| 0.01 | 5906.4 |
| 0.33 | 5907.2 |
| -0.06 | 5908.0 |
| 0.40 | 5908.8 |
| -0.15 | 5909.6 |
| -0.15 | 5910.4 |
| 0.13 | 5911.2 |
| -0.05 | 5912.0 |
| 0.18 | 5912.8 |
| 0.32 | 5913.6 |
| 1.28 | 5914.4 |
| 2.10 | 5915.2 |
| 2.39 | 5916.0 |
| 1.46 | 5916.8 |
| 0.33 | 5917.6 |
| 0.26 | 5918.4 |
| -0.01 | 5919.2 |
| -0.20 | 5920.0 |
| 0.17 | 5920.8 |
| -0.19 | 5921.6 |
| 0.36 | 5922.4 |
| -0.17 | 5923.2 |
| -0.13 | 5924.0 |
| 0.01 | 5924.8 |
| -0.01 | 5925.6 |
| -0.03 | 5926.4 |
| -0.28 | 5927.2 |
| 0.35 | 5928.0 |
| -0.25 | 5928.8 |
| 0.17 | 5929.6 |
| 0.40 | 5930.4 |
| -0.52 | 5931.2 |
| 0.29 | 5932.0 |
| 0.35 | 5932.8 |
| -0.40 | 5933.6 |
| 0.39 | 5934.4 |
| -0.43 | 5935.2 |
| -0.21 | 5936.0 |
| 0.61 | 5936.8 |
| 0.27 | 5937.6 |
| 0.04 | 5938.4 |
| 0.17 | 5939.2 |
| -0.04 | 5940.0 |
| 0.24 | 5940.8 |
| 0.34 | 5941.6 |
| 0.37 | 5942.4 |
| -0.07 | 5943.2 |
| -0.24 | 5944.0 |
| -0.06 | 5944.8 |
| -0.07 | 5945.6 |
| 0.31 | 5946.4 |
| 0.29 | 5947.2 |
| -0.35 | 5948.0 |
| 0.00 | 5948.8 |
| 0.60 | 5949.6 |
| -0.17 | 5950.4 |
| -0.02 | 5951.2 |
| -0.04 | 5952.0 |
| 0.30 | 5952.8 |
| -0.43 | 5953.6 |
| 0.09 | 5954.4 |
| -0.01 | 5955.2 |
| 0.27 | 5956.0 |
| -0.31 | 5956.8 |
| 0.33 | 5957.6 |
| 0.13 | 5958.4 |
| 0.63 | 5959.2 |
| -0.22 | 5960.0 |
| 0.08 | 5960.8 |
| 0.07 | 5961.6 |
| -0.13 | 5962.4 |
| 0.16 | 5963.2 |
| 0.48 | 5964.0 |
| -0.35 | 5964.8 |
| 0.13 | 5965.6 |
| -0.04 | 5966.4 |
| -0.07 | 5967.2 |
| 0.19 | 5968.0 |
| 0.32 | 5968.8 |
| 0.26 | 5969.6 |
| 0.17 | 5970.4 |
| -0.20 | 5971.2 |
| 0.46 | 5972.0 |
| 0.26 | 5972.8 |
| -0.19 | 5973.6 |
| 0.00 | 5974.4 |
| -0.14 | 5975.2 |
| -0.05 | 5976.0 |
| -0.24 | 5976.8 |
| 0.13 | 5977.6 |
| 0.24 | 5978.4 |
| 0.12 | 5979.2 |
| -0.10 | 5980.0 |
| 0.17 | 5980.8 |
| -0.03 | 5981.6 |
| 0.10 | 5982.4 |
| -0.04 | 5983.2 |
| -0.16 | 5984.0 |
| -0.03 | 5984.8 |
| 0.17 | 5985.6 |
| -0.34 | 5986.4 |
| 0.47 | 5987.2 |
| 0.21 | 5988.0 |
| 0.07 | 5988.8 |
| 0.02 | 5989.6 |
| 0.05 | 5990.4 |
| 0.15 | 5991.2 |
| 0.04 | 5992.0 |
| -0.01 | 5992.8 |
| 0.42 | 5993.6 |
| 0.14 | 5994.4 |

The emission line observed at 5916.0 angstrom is Hbeta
